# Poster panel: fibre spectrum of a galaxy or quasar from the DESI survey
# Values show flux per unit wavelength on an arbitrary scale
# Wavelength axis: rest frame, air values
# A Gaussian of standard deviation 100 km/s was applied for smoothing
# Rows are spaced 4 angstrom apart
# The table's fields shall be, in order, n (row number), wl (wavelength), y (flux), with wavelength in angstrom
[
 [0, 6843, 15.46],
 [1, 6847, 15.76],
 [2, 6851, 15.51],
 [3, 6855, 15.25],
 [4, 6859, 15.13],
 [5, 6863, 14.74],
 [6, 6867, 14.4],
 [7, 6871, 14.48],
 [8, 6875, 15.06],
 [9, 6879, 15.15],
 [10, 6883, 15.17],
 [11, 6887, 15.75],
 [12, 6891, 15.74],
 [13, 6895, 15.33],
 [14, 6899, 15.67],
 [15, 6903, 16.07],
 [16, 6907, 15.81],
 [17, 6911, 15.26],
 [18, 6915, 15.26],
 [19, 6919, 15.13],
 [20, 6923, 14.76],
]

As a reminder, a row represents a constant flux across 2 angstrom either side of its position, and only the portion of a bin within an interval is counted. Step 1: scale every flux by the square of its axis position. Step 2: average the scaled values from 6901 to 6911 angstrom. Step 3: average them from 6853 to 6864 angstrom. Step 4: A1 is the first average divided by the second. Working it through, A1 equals 1.1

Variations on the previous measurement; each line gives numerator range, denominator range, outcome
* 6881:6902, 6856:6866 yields 1.05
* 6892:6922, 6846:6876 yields 1.05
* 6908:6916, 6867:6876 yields 1.06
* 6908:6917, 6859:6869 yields 1.06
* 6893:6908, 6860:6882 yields 1.07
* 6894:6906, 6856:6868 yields 1.07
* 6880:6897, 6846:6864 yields 1.02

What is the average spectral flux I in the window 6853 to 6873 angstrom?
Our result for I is 14.8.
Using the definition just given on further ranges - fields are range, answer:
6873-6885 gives 15.1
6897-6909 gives 15.9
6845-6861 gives 15.4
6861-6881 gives 14.8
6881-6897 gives 15.5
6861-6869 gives 14.6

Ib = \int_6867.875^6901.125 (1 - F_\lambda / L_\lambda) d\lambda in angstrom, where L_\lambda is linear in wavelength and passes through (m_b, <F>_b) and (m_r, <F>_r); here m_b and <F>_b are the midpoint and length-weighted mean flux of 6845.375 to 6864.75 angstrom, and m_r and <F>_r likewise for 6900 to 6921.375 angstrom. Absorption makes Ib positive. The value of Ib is 0.28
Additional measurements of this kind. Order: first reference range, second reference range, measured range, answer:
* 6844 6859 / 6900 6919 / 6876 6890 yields 0.1 angstrom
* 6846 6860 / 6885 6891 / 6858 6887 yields 1.2 angstrom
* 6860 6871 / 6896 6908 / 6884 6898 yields -0.1 angstrom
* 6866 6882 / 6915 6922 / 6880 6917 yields -1.4 angstrom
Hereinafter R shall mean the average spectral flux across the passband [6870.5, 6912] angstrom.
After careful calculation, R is 15.4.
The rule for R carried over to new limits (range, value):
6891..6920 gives 15.5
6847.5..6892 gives 15.1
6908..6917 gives 15.3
